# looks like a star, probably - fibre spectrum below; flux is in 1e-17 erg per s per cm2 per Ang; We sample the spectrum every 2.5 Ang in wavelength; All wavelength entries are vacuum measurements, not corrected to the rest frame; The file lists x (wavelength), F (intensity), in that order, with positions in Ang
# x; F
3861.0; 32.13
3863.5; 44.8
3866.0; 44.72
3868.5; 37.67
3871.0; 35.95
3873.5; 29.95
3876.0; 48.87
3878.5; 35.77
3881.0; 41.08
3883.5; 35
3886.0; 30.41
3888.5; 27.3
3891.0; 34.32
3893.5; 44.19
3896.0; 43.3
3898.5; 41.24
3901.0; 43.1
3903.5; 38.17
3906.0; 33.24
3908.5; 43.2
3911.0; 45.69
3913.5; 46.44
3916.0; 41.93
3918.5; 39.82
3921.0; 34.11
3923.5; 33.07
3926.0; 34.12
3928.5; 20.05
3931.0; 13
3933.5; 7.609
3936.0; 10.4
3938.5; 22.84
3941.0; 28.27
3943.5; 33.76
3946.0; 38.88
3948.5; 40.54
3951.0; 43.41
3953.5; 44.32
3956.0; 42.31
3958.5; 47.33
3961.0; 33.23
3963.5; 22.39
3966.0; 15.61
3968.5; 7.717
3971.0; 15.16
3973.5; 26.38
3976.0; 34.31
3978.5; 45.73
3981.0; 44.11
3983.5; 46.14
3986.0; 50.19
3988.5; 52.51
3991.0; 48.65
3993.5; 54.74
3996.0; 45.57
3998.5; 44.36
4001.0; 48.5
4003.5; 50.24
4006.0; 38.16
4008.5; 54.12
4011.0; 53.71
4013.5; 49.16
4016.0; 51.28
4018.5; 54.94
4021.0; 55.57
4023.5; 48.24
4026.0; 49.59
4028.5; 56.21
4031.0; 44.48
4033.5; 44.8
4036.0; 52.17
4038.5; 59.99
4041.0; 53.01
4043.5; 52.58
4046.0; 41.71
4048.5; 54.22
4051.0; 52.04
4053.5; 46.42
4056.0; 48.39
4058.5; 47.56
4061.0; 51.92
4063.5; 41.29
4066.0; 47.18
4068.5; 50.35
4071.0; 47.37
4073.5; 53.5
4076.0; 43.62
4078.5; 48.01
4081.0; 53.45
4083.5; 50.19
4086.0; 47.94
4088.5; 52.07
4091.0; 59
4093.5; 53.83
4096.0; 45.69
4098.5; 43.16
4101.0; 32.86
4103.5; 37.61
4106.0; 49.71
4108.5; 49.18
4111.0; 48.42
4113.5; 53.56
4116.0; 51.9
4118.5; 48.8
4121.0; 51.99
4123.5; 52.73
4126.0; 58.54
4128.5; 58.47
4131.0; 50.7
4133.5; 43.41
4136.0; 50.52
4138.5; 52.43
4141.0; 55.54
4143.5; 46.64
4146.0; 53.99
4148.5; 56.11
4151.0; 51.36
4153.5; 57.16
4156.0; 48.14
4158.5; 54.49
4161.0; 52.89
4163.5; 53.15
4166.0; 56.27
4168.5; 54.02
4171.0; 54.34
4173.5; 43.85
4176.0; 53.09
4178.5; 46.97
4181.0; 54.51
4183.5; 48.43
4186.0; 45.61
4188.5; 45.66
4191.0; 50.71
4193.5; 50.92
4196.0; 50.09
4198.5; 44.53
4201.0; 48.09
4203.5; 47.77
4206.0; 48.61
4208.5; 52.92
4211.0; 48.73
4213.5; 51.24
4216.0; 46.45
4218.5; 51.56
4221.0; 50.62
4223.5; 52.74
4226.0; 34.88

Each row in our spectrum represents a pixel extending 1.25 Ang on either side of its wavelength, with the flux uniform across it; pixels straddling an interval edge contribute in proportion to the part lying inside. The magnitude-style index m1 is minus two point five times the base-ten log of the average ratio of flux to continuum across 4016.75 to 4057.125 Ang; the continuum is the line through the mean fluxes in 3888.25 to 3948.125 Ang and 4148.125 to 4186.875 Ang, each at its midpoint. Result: -0.20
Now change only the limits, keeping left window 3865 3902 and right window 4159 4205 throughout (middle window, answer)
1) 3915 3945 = 0.442 mag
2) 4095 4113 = 0.067 mag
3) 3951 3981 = 0.296 mag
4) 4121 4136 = -0.099 mag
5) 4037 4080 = -0.098 mag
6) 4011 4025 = -0.193 mag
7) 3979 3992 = -0.143 mag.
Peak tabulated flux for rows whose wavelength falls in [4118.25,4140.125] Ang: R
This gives 58.54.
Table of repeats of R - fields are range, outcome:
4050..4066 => 52.04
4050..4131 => 59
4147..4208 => 57.16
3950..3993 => 52.51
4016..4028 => 55.57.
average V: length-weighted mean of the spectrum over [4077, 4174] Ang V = 50.9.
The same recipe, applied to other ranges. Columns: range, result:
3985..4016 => 49.2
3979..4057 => 49.8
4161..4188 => 51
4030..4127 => 49.3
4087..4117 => 48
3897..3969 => 32.9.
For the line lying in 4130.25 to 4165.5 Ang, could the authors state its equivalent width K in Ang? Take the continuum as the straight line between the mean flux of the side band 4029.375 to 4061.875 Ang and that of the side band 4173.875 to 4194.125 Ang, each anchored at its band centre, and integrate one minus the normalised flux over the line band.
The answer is -1.9 Ang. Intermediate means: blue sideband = 50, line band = 52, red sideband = 49.2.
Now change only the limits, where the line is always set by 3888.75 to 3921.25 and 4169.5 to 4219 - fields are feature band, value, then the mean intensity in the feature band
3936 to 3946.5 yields 3.4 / 27.9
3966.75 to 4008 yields 2.2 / 40.7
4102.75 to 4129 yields -2.3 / 51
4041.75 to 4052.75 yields -1.3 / 50.1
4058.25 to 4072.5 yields -0.8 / 47.7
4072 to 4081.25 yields -0.7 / 49.2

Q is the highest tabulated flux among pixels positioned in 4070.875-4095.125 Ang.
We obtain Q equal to 59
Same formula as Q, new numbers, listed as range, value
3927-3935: 20.05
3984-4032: 56.21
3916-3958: 44.32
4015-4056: 59.99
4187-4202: 50.92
